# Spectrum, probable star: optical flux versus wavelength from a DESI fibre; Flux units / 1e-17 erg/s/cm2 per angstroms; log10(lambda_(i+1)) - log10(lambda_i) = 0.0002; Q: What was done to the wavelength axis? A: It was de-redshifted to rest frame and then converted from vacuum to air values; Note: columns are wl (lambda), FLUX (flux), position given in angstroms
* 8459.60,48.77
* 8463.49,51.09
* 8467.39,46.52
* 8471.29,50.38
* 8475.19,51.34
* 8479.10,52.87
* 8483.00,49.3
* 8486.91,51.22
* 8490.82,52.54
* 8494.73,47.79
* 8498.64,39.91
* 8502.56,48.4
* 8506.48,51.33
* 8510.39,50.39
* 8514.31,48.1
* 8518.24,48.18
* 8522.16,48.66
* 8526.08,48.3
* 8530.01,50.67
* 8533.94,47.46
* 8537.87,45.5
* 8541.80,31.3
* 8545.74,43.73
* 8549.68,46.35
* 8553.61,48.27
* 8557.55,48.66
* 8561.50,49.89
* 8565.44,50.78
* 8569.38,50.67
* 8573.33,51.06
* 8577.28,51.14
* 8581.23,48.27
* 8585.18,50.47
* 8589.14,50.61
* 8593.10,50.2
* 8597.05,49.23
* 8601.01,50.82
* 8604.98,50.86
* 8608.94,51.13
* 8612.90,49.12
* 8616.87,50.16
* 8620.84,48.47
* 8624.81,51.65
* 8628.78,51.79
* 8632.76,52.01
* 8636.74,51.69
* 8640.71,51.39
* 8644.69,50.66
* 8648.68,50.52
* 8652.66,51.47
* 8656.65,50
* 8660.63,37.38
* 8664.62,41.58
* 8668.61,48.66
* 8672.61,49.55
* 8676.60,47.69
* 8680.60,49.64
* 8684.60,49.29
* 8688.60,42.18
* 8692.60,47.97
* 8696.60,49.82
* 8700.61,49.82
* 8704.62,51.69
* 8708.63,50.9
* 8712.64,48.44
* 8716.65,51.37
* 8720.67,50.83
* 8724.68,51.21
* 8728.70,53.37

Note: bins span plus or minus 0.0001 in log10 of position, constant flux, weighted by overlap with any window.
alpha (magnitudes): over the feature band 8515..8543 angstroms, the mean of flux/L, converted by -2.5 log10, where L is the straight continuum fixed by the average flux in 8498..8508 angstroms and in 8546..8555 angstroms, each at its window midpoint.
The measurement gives 0.01 mag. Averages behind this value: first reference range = 47.2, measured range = 46.2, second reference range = 46.6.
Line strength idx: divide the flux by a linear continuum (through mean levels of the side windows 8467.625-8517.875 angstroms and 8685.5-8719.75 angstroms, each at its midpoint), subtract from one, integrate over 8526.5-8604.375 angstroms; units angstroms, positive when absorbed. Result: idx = 1.6 angstroms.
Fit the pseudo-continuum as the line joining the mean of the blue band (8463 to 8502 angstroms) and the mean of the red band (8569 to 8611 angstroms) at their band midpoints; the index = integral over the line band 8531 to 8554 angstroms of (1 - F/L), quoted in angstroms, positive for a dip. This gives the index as 2.82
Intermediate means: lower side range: 49.2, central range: 43.8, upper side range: 50.4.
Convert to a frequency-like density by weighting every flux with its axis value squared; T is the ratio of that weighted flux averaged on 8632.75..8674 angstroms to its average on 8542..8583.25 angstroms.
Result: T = 1.0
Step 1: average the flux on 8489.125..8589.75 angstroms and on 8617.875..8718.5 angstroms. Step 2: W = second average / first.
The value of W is 1.02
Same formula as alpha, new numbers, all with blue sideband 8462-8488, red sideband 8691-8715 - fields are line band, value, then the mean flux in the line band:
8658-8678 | 0.111 mag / 45.1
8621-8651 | -0.026 mag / 51.2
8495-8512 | 0.062 mag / 47.5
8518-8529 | 0.035 mag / 48.6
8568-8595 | -0.005 mag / 50.3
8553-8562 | 0.029 mag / 48.8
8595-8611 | -0.010 mag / 50.5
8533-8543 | 0.204 mag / 41.6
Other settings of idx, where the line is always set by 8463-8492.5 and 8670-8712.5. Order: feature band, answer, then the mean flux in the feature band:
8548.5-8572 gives 0.3 angstroms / 49.3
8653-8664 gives 1.0 angstroms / 44.6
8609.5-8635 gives -0.6 angstroms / 50.6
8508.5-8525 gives 0.5 angstroms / 48.8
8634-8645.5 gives -0.5 angstroms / 51.4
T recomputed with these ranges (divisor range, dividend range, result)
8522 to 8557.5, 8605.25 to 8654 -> 1.14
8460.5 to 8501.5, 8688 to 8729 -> 1.07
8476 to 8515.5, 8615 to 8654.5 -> 1.07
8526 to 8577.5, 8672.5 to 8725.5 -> 1.08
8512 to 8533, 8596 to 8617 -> 1.05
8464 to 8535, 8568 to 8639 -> 1.05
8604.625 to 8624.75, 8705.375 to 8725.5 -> 1.03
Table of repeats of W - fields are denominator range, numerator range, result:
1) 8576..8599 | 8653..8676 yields 0.92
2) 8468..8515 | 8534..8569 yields 0.93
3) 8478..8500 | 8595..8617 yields 1.02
